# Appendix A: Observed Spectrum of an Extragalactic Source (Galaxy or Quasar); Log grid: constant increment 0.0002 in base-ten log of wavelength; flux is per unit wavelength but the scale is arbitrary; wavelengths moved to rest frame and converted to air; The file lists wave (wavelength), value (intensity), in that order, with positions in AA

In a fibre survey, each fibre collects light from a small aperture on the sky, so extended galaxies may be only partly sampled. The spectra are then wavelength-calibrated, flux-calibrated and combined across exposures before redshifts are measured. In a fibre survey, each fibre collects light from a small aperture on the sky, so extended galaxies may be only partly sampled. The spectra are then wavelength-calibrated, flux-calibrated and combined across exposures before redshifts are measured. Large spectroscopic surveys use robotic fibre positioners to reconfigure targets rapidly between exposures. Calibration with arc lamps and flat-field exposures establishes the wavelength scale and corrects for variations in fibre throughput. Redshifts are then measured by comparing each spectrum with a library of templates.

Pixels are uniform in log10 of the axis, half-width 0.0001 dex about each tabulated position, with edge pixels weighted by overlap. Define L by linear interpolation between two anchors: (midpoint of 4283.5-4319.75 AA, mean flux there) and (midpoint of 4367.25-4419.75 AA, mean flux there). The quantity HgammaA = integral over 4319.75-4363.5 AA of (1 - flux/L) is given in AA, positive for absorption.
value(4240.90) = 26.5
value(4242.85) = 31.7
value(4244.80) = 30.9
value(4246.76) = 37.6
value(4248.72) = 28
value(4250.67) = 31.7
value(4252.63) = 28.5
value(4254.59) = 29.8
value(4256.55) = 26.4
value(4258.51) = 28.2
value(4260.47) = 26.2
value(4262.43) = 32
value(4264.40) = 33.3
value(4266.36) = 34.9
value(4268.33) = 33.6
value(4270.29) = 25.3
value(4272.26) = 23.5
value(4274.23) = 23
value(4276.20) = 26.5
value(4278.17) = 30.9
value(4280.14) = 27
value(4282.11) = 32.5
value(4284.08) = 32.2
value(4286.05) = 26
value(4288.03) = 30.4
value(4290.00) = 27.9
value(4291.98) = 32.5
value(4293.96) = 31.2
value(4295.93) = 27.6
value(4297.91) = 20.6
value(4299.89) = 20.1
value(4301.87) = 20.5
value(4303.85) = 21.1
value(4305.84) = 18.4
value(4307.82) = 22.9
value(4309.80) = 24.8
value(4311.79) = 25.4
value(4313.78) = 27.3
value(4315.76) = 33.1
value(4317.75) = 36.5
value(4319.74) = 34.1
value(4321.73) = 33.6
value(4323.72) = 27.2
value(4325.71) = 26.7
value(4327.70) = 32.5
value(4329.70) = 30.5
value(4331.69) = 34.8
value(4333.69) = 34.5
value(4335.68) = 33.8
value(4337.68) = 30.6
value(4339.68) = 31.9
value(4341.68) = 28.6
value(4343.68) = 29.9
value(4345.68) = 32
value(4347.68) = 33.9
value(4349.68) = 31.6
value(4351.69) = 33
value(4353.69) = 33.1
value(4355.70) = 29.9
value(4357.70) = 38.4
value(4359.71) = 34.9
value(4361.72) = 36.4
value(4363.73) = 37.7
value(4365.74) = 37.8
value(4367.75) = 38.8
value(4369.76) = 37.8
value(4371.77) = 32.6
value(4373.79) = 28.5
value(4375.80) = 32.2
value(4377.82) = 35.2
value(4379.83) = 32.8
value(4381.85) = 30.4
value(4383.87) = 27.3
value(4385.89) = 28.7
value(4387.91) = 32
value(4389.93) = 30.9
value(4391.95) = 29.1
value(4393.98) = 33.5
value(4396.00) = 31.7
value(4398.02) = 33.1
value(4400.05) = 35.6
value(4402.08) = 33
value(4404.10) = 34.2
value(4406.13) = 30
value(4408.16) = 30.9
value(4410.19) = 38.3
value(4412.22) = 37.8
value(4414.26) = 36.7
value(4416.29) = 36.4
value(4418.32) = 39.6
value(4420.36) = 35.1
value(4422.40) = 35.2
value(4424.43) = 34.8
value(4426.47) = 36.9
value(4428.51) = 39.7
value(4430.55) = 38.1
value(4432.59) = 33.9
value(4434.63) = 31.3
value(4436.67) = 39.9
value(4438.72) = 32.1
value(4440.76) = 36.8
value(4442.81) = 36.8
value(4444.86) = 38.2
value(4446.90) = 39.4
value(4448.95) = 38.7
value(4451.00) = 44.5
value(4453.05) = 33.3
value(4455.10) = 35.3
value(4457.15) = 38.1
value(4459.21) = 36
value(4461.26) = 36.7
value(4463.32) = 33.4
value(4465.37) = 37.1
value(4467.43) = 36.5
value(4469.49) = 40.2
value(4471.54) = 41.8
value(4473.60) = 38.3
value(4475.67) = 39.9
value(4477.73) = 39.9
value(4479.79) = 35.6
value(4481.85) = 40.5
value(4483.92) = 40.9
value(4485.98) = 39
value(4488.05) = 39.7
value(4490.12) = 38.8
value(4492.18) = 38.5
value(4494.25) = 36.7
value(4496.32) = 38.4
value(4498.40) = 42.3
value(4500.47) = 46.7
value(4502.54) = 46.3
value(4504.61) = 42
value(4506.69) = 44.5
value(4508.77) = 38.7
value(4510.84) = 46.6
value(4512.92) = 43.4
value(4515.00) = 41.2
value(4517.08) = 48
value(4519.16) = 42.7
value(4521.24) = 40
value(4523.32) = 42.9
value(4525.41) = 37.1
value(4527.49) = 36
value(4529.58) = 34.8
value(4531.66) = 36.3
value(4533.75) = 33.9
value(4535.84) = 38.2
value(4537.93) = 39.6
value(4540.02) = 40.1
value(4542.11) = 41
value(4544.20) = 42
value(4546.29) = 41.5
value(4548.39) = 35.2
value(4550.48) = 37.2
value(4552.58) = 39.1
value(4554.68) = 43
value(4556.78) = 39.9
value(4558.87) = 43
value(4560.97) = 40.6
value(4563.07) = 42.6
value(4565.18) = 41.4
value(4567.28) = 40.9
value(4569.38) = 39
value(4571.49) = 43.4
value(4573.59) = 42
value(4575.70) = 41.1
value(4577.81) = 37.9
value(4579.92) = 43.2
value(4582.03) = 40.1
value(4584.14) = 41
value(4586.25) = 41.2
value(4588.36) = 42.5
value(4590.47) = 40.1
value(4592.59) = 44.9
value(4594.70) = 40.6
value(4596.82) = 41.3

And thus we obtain -4.2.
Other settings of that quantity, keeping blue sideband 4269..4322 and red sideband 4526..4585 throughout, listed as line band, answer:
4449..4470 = -1.2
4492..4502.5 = -1.2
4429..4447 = -1.1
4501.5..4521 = -3.1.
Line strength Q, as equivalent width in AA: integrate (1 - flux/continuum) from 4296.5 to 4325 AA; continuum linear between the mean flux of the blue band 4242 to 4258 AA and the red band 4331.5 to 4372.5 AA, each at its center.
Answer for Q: 5.6 AA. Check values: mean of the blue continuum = 30.5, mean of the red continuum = 33.9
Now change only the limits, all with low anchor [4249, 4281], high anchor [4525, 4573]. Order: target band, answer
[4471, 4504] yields -2.72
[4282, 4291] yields 0.02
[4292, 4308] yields 3.56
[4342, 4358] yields -0.16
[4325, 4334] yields -0.16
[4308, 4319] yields 0.57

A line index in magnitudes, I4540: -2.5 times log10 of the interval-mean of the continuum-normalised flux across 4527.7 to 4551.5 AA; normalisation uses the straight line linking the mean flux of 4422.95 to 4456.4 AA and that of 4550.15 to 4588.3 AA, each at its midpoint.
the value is 0.06 mag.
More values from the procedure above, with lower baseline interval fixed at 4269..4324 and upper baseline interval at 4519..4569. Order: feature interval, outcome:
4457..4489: -0.07 mag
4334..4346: -0.07 mag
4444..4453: -0.14 mag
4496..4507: -0.17 mag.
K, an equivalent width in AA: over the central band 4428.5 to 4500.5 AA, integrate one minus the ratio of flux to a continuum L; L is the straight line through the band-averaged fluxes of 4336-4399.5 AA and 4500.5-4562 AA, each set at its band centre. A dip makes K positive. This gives -1.15 AA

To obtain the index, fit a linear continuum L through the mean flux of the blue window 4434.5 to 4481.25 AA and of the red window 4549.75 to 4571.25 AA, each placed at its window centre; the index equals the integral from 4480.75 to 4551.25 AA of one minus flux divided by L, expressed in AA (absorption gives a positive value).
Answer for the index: -1.7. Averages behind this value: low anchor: 37.5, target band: 40.3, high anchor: 40.8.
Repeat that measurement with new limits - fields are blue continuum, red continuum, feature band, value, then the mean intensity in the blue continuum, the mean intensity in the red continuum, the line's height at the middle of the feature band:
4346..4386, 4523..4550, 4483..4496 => -0.7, 33.6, 38.2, 36.9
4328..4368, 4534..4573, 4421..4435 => 0.1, 33.5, 40.3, 36.1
